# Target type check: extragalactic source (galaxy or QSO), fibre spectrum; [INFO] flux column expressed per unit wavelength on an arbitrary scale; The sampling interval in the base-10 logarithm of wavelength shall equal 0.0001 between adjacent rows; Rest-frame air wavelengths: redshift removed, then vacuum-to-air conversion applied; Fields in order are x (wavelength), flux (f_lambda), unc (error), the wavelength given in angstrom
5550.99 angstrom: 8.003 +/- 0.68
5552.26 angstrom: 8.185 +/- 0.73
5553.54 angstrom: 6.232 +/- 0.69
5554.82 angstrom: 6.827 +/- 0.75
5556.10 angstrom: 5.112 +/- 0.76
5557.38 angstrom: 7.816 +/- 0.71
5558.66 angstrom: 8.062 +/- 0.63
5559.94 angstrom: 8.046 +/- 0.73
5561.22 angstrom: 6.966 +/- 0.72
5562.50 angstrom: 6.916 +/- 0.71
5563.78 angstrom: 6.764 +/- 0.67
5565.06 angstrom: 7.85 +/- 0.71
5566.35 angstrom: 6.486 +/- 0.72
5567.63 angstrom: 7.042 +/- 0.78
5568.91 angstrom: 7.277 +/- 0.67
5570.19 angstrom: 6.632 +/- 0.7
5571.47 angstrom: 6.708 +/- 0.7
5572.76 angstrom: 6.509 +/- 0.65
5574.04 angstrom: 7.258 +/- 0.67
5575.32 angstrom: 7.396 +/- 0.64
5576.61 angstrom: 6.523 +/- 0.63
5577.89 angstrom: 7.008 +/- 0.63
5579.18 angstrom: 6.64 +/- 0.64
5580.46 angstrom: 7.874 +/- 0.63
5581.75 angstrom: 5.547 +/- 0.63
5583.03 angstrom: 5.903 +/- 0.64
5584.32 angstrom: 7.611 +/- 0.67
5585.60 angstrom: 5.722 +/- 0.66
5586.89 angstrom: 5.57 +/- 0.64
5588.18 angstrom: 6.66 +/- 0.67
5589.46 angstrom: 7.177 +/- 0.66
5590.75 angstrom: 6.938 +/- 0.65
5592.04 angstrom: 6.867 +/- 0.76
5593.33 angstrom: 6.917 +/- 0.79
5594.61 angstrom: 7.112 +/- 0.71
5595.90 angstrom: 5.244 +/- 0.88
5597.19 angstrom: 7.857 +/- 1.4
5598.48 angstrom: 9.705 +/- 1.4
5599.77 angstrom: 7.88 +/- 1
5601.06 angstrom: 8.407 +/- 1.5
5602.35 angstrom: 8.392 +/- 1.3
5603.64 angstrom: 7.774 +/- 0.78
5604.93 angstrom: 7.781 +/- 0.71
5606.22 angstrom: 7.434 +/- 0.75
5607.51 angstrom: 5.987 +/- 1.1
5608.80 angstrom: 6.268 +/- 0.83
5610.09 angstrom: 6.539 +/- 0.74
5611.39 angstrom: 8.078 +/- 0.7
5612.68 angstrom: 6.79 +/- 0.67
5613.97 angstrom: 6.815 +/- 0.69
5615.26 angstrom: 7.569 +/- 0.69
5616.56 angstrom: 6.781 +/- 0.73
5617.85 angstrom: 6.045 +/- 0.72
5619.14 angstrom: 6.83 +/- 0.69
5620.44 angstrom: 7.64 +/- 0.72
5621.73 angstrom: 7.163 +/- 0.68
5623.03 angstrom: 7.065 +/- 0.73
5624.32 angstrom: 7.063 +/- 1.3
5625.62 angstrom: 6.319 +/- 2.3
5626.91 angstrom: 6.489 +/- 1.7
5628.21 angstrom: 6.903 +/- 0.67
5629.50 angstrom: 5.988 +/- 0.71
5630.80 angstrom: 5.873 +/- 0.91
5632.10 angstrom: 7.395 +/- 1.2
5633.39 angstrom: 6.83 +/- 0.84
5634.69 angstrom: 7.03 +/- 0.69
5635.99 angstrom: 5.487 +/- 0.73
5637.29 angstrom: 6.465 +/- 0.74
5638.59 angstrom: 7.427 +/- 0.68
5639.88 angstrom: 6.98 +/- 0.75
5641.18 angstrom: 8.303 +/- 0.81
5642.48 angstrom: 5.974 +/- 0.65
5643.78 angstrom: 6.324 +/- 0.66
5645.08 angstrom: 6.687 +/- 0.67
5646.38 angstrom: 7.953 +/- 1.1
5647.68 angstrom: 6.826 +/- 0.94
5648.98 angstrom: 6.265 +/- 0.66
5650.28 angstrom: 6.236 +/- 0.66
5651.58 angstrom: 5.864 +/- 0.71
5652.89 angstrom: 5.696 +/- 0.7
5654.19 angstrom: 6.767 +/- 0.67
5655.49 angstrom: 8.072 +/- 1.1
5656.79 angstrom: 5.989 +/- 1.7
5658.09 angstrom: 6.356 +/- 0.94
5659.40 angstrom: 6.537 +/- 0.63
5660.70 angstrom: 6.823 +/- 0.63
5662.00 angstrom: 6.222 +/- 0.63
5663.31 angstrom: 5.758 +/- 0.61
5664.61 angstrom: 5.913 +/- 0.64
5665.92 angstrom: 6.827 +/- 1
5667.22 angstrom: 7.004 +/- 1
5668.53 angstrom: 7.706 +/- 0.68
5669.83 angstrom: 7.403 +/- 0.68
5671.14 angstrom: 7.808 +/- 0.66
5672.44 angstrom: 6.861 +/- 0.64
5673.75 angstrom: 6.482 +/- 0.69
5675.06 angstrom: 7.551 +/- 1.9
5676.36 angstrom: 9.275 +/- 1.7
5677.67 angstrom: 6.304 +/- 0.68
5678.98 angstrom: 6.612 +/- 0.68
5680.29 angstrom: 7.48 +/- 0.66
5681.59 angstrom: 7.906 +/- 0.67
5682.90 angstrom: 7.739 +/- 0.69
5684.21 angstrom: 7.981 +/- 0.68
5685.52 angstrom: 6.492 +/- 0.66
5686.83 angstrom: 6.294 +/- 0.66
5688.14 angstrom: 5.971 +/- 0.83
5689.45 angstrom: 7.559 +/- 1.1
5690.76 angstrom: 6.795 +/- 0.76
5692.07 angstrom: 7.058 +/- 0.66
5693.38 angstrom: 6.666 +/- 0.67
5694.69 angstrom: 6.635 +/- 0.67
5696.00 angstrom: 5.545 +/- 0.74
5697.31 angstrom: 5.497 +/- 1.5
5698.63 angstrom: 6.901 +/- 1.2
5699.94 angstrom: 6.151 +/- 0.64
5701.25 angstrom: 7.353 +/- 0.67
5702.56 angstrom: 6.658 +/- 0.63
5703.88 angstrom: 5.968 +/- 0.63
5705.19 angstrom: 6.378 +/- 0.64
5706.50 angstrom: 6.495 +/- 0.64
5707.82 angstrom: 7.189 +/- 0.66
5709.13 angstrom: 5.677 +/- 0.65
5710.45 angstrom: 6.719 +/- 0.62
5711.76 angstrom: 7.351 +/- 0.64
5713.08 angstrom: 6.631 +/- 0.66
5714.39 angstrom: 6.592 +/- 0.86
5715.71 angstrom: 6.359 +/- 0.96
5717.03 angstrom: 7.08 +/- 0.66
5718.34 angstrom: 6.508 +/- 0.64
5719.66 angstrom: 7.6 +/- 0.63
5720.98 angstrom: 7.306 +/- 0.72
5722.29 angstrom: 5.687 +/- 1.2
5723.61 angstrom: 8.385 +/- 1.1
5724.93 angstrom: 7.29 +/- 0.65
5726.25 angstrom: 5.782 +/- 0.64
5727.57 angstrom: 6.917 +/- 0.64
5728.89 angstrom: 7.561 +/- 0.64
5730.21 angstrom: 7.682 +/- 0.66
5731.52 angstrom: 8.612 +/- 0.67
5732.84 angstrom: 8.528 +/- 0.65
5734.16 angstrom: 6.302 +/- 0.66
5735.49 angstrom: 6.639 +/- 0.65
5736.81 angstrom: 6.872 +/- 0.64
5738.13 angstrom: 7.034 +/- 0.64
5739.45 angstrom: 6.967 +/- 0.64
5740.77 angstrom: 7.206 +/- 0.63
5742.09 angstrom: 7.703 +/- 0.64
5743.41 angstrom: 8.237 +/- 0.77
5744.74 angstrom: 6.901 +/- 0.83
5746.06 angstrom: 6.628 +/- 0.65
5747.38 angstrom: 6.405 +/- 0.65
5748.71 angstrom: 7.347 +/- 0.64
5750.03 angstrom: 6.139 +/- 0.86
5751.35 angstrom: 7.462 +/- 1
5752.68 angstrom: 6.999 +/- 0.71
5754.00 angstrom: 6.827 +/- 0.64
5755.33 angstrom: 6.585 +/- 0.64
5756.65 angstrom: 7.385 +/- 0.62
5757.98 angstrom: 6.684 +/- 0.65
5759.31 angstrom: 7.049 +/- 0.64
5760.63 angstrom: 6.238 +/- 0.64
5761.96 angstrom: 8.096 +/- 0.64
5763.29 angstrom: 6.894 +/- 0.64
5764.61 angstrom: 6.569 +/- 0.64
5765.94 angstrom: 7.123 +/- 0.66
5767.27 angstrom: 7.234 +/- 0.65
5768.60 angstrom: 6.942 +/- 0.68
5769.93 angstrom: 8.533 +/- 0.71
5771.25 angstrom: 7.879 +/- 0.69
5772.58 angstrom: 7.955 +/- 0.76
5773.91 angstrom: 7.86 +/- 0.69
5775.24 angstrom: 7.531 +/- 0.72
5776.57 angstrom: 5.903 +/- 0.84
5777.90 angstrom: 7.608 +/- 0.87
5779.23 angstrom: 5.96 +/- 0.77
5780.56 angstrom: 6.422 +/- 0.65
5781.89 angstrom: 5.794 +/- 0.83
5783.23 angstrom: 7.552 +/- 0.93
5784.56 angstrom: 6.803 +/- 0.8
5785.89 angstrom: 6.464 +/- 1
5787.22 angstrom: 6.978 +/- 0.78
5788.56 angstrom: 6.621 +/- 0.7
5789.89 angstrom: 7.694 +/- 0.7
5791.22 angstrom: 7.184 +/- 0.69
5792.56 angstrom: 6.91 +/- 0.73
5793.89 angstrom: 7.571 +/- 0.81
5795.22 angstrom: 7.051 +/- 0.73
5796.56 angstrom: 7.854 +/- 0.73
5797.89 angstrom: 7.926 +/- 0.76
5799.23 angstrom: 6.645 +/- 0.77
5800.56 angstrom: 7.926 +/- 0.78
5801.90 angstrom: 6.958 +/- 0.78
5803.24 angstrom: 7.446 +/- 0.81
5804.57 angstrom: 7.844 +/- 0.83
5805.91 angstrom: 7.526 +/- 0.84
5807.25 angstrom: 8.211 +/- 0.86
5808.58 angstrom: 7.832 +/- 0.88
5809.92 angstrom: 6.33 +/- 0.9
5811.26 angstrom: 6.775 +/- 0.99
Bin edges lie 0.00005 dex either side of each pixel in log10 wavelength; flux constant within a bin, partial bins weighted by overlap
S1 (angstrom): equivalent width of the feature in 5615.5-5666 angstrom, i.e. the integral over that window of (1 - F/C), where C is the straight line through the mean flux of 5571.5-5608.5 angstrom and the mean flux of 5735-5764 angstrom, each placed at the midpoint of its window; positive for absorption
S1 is 2.8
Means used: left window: 7.05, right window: 7.02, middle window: 6.65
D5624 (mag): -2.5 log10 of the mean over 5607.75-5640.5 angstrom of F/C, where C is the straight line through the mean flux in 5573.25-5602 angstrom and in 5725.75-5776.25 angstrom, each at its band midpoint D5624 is 0.04 mag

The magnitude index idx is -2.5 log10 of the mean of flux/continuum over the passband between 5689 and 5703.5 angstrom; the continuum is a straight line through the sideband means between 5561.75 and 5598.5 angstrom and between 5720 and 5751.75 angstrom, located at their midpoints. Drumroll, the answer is 0.076 mag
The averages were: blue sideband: 6.84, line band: 6.59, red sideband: 7.15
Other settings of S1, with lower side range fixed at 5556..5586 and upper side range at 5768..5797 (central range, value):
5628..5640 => 0.67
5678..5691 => -0.05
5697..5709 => 0.95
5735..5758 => 0.29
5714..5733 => -0.23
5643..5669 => 1.63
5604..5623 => -0.03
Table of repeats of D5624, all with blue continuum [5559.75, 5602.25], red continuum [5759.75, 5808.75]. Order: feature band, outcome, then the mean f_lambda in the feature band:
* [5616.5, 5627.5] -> 0.03 mag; 6.83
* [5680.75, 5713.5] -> 0.07 mag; 6.71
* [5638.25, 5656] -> 0.04 mag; 6.79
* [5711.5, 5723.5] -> 0.05 mag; 6.84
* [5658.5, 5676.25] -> 0.03 mag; 6.91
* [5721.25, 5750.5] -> 0.01 mag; 7.14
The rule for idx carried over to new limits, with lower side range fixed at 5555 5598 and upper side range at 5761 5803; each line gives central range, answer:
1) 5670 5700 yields 0.010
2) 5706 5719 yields 0.064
